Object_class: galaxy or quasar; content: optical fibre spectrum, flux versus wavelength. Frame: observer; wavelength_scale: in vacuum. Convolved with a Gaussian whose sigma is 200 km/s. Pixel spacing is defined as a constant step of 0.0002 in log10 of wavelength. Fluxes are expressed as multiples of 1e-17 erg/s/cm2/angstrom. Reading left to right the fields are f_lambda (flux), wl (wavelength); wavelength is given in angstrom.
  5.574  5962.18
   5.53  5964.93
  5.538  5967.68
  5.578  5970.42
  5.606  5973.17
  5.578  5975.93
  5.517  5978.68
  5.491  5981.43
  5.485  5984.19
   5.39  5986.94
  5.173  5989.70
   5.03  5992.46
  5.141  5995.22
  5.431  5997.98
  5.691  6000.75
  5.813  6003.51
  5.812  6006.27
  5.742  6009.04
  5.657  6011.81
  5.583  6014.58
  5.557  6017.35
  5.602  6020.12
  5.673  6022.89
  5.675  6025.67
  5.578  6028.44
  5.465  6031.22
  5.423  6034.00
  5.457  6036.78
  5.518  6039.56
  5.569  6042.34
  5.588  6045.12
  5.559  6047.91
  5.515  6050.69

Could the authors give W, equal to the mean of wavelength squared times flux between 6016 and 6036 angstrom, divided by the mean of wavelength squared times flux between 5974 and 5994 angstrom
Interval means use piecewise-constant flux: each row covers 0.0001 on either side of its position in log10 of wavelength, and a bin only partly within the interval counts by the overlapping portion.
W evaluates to 1.0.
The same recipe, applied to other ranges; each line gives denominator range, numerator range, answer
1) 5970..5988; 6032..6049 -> 1.02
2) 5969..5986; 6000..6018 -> 1.04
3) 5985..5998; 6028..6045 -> 1.07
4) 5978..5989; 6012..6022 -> 1.04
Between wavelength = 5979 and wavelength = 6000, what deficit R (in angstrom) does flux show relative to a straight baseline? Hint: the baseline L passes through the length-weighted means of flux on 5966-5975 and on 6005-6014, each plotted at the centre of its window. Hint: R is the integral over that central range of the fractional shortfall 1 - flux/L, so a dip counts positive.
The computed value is 1.2 angstrom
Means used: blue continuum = 5.57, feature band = 5.33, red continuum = 5.72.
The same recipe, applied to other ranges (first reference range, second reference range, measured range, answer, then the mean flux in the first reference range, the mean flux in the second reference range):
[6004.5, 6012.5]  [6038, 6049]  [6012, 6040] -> 0.5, 5.75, 5.56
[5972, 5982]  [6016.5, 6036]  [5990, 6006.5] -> 0.3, 5.55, 5.56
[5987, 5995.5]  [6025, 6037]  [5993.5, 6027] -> -1.8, 5.15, 5.52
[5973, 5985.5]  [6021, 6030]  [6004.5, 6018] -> -0.2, 5.53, 5.64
